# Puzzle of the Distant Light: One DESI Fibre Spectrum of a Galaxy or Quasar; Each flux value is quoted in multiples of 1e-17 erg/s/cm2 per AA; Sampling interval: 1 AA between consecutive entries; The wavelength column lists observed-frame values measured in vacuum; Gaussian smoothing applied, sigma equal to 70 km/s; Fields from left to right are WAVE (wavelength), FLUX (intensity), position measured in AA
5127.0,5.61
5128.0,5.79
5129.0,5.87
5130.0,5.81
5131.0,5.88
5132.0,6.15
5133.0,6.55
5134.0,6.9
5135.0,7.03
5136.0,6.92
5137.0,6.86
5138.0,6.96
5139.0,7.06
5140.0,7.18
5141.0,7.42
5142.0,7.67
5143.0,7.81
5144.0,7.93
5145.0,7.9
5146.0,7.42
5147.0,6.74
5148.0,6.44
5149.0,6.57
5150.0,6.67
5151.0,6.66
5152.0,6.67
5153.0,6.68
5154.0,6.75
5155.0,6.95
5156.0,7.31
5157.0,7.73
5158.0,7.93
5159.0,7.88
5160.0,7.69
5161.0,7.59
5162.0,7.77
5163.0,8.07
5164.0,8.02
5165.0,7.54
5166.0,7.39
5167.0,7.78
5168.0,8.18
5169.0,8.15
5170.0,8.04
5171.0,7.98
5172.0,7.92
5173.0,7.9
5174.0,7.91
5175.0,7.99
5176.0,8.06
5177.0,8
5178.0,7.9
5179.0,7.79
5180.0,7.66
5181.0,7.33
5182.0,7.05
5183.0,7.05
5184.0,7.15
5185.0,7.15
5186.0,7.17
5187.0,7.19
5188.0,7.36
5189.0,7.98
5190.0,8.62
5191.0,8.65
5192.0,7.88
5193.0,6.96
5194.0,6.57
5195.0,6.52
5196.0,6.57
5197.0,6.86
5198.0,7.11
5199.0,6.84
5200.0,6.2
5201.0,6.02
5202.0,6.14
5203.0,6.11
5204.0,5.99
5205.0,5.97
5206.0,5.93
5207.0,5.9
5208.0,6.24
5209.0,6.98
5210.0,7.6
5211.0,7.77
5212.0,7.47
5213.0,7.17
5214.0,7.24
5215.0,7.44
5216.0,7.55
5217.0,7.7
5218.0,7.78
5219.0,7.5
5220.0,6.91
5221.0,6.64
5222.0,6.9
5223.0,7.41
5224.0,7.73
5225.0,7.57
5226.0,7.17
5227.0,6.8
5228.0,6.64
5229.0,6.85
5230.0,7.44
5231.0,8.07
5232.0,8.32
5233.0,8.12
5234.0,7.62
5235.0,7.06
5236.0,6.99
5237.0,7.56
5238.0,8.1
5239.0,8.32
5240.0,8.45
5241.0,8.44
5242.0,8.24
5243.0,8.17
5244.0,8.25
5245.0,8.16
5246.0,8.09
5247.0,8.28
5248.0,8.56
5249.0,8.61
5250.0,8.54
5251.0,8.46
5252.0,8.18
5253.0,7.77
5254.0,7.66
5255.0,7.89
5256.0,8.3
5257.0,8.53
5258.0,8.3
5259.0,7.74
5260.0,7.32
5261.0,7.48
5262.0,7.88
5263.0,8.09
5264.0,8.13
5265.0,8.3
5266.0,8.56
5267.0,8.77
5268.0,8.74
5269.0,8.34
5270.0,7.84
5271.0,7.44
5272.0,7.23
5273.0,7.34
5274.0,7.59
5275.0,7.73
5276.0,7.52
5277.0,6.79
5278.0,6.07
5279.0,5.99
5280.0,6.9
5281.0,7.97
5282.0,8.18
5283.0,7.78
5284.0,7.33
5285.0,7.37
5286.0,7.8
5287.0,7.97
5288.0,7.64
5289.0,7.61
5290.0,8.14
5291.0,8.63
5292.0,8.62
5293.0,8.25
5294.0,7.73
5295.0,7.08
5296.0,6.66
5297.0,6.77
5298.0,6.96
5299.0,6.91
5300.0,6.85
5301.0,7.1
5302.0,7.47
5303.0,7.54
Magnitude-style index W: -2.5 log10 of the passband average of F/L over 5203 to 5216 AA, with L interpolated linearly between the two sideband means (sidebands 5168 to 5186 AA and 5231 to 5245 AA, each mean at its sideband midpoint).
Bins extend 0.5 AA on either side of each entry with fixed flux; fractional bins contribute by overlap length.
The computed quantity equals 0.15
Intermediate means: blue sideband 7.71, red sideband 7.98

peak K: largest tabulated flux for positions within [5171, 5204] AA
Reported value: 8.65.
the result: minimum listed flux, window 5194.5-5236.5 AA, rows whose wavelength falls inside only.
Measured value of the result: 5.9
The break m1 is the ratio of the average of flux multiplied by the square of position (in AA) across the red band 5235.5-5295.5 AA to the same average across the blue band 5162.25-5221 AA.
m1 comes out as 1.11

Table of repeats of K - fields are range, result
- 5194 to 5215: 7.77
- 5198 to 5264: 8.61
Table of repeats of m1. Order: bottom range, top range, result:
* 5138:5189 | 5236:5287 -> 1.09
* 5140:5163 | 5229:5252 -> 1.14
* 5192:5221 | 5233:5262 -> 1.19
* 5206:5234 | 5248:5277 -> 1.12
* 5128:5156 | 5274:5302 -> 1.14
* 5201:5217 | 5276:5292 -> 1.14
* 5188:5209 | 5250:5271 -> 1.23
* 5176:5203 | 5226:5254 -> 1.12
